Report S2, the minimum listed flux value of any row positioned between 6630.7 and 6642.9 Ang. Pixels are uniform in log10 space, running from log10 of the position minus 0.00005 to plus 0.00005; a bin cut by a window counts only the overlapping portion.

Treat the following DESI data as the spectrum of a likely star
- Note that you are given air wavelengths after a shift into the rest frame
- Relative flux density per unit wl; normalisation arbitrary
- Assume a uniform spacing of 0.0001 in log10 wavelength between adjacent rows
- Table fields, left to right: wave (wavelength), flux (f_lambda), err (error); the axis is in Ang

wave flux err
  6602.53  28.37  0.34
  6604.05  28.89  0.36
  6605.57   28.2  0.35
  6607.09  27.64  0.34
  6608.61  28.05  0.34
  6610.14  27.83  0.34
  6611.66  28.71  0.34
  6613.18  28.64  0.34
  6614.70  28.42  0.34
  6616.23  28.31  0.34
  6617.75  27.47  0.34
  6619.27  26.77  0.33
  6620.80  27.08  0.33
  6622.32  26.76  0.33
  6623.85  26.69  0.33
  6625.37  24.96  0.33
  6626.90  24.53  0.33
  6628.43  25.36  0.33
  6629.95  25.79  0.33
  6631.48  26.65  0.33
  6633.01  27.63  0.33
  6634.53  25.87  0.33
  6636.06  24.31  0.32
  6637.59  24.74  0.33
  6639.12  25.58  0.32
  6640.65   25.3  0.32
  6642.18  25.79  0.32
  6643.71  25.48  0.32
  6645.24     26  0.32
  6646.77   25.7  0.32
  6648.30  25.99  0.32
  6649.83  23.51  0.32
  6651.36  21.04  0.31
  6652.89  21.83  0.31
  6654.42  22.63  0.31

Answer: 24.31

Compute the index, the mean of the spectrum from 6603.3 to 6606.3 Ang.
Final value 28.6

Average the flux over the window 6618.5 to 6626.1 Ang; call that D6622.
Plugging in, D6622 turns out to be 26.5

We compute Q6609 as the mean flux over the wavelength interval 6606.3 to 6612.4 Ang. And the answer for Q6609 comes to 28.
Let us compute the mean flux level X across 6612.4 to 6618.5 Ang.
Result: 28.2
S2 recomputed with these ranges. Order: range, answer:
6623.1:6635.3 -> 24.53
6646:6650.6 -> 23.51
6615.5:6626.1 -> 24.96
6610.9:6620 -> 26.77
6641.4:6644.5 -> 25.48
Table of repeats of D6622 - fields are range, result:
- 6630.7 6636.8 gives 26.1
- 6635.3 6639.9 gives 24.9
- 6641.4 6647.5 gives 25.7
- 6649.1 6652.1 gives 22.3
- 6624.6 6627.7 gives 24.7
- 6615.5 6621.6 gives 27.4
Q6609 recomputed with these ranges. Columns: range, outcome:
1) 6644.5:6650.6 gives 25.3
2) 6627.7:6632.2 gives 25.9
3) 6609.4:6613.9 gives 28.4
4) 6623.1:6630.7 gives 25.5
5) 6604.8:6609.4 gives 27.9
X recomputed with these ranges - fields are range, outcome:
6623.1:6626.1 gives 25.9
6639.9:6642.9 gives 25.5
